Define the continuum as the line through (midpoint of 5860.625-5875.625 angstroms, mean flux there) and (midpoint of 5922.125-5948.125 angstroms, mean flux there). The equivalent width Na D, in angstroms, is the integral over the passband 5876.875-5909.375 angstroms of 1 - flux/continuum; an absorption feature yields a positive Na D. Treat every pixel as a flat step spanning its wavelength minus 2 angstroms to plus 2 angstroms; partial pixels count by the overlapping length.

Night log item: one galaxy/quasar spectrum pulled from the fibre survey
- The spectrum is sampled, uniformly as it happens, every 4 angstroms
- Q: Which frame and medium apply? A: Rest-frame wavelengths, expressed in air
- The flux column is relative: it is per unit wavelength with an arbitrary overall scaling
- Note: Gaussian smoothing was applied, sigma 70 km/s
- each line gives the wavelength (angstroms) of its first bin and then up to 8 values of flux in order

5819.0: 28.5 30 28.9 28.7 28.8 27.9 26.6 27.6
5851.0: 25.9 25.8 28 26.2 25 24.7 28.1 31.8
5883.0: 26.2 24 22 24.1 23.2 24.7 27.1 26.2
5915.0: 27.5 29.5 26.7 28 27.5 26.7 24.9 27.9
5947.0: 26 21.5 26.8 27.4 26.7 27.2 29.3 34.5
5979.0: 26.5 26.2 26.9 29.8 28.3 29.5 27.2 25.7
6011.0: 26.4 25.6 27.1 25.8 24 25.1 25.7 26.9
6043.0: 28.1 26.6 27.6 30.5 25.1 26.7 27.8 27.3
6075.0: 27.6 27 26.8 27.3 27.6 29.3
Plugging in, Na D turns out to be 1.0 angstroms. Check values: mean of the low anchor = 25.9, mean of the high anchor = 26.8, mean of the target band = 25.4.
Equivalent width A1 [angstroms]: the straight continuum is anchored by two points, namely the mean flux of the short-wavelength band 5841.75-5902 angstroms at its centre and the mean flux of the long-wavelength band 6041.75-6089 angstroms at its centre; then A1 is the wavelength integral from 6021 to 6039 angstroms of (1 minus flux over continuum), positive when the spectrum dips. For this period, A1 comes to 1.16 angstroms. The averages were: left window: 25.9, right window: 27.4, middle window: 25.3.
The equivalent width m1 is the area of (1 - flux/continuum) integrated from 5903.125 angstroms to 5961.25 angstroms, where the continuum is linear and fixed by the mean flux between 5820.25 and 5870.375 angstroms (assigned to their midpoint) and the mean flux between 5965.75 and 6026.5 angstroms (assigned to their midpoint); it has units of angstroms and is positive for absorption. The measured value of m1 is 1.92 angstroms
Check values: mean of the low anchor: 27.4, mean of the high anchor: 27.6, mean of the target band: 26.6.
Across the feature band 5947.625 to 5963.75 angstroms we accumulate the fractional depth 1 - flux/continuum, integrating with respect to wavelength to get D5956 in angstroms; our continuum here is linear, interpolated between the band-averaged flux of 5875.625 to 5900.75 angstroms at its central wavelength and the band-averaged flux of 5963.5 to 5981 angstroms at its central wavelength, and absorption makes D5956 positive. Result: 1.6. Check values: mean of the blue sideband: 25.4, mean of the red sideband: 29.1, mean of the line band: 25.5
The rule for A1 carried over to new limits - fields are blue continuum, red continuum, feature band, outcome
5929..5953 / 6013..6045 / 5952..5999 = -3.99 angstroms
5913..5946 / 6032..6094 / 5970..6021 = -1.17 angstroms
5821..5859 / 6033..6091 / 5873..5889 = 0.10 angstroms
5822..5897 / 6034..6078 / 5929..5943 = 0.22 angstroms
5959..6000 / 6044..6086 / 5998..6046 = 2.59 angstroms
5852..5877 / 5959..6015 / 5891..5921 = 1.19 angstroms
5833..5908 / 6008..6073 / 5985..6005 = -1.38 angstroms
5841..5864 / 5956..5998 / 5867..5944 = 3.01 angstroms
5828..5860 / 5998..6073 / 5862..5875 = 0.80 angstroms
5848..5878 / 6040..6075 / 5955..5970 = -0.13 angstroms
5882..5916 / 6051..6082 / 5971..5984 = -1.62 angstroms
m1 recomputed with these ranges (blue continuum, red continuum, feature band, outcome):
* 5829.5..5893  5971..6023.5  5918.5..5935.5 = -0.2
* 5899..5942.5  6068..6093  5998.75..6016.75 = 0.3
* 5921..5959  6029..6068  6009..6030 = 0.8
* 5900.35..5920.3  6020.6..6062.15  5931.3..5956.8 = 0.9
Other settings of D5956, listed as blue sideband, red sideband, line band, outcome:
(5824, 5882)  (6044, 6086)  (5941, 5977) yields -0.12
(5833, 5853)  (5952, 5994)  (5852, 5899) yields 2.80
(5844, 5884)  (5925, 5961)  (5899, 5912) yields 0.51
